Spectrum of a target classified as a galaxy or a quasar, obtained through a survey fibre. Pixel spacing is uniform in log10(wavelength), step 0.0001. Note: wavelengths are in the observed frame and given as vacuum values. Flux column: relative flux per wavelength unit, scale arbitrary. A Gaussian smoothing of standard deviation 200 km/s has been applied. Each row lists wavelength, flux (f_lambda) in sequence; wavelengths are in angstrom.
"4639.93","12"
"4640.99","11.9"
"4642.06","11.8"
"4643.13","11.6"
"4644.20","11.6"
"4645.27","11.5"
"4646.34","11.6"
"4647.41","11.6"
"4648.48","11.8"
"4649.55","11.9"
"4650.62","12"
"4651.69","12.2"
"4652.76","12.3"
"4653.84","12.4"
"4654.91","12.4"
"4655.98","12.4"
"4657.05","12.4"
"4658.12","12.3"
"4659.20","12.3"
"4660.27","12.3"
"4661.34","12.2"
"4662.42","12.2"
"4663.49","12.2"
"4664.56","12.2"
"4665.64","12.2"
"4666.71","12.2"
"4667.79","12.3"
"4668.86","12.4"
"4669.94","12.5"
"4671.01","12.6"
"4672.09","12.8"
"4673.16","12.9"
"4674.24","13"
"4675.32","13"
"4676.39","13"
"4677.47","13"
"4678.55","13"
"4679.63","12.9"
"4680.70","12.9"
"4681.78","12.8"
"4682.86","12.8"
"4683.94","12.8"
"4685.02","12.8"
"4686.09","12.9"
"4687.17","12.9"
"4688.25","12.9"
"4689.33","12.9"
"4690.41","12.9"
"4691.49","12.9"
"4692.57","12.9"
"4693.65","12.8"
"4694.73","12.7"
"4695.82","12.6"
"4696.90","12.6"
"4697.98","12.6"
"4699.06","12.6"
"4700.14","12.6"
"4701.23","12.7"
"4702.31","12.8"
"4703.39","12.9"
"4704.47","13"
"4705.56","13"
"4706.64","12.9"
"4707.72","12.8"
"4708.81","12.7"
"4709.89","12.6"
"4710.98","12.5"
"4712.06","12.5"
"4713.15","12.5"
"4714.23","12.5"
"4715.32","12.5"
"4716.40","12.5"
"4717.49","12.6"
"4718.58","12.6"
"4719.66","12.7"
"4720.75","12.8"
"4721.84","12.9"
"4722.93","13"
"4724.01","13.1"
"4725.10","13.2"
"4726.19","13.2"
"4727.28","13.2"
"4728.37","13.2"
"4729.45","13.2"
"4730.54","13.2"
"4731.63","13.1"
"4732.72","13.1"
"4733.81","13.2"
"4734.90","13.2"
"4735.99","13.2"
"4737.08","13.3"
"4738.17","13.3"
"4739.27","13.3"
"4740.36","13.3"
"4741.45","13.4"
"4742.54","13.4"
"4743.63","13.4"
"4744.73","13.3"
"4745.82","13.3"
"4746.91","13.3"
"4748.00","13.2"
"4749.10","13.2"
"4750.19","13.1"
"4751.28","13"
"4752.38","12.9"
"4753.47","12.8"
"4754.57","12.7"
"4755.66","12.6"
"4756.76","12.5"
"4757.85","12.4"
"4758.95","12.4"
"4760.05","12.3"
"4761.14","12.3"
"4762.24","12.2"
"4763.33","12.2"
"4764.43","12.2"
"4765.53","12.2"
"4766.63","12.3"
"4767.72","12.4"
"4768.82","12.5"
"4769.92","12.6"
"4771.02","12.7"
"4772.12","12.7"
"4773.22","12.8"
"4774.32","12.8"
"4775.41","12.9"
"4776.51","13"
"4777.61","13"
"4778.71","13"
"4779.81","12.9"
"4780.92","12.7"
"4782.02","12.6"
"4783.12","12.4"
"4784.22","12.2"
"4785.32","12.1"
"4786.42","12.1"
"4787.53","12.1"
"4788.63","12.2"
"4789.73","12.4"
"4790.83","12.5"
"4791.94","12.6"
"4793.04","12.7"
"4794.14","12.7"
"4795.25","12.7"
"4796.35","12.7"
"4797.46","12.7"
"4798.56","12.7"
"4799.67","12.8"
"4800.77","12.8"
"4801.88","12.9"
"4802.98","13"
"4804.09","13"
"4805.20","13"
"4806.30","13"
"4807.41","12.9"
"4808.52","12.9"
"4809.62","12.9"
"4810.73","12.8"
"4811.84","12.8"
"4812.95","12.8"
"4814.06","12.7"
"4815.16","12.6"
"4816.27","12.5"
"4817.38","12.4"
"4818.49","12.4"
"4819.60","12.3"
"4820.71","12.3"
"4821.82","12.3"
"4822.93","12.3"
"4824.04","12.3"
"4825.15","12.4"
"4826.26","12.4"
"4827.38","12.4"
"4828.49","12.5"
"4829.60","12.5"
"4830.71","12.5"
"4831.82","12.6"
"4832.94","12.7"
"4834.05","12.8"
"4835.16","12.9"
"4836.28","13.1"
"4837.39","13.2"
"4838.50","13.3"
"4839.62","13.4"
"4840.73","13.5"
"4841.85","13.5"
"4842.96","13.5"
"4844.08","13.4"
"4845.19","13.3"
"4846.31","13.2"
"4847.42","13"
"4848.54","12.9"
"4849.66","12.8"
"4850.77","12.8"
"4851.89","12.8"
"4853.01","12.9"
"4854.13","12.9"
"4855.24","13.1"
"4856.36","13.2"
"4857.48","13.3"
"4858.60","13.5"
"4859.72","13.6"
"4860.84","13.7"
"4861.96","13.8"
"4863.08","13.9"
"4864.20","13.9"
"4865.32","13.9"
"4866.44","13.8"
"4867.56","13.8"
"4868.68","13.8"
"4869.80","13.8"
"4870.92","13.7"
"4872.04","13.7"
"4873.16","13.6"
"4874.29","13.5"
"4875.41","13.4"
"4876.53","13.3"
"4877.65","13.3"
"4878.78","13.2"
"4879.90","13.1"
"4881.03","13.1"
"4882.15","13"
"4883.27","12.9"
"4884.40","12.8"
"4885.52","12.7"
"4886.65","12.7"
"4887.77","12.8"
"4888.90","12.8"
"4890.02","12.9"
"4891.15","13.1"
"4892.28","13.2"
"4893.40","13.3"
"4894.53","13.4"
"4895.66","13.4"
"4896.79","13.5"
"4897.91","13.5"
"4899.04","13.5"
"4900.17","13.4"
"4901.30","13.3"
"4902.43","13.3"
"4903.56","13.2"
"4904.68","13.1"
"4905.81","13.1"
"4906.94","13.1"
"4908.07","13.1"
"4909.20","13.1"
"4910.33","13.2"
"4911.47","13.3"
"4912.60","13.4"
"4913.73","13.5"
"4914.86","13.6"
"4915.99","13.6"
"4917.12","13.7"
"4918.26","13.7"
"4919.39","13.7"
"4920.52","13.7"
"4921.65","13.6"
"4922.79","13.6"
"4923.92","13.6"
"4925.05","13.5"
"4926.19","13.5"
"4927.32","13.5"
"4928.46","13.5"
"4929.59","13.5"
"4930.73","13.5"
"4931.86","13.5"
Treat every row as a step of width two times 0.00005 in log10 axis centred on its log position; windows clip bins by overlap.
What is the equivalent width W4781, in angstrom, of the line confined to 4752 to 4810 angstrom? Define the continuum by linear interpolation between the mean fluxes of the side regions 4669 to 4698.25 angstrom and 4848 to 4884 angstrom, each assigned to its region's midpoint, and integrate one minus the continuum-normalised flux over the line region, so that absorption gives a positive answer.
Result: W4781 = 2.22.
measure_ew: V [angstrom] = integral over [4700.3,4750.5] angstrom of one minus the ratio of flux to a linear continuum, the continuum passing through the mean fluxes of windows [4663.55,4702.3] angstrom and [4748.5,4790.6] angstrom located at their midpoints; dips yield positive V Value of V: -1.39 angstrom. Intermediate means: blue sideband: 12.7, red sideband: 12.6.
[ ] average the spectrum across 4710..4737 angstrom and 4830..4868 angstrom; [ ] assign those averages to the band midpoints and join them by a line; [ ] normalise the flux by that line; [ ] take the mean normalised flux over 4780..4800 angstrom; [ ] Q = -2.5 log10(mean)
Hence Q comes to 0.05 mag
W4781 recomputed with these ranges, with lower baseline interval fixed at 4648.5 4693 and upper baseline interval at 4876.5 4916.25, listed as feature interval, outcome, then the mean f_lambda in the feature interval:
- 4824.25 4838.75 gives 0.4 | 12.7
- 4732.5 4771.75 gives -0.2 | 12.8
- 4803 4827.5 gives 0.6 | 12.6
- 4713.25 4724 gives 0.0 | 12.7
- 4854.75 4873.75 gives -0.8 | 13.6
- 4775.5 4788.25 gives 0.3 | 12.6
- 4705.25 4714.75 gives 0.0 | 12.7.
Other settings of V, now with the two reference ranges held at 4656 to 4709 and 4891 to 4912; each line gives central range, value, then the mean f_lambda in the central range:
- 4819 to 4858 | 0.70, 12.9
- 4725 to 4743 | -0.58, 13.2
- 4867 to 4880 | -0.33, 13.5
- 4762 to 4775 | 0.44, 12.5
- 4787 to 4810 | 0.48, 12.7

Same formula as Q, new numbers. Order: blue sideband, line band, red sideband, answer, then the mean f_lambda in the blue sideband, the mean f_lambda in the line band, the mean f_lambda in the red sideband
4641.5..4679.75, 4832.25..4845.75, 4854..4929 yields -0.01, 12.3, 13.2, 13.4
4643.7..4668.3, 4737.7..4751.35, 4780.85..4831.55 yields -0.08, 12.1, 13.3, 12.6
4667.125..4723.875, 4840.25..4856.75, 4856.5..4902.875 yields 0.01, 12.8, 13.1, 13.4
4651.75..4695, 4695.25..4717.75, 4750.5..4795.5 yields -0.01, 12.6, 12.7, 12.5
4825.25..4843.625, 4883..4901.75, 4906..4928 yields 0.01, 12.9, 13.1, 13.5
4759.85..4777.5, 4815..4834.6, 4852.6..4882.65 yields 0.05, 12.5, 12.4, 13.5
